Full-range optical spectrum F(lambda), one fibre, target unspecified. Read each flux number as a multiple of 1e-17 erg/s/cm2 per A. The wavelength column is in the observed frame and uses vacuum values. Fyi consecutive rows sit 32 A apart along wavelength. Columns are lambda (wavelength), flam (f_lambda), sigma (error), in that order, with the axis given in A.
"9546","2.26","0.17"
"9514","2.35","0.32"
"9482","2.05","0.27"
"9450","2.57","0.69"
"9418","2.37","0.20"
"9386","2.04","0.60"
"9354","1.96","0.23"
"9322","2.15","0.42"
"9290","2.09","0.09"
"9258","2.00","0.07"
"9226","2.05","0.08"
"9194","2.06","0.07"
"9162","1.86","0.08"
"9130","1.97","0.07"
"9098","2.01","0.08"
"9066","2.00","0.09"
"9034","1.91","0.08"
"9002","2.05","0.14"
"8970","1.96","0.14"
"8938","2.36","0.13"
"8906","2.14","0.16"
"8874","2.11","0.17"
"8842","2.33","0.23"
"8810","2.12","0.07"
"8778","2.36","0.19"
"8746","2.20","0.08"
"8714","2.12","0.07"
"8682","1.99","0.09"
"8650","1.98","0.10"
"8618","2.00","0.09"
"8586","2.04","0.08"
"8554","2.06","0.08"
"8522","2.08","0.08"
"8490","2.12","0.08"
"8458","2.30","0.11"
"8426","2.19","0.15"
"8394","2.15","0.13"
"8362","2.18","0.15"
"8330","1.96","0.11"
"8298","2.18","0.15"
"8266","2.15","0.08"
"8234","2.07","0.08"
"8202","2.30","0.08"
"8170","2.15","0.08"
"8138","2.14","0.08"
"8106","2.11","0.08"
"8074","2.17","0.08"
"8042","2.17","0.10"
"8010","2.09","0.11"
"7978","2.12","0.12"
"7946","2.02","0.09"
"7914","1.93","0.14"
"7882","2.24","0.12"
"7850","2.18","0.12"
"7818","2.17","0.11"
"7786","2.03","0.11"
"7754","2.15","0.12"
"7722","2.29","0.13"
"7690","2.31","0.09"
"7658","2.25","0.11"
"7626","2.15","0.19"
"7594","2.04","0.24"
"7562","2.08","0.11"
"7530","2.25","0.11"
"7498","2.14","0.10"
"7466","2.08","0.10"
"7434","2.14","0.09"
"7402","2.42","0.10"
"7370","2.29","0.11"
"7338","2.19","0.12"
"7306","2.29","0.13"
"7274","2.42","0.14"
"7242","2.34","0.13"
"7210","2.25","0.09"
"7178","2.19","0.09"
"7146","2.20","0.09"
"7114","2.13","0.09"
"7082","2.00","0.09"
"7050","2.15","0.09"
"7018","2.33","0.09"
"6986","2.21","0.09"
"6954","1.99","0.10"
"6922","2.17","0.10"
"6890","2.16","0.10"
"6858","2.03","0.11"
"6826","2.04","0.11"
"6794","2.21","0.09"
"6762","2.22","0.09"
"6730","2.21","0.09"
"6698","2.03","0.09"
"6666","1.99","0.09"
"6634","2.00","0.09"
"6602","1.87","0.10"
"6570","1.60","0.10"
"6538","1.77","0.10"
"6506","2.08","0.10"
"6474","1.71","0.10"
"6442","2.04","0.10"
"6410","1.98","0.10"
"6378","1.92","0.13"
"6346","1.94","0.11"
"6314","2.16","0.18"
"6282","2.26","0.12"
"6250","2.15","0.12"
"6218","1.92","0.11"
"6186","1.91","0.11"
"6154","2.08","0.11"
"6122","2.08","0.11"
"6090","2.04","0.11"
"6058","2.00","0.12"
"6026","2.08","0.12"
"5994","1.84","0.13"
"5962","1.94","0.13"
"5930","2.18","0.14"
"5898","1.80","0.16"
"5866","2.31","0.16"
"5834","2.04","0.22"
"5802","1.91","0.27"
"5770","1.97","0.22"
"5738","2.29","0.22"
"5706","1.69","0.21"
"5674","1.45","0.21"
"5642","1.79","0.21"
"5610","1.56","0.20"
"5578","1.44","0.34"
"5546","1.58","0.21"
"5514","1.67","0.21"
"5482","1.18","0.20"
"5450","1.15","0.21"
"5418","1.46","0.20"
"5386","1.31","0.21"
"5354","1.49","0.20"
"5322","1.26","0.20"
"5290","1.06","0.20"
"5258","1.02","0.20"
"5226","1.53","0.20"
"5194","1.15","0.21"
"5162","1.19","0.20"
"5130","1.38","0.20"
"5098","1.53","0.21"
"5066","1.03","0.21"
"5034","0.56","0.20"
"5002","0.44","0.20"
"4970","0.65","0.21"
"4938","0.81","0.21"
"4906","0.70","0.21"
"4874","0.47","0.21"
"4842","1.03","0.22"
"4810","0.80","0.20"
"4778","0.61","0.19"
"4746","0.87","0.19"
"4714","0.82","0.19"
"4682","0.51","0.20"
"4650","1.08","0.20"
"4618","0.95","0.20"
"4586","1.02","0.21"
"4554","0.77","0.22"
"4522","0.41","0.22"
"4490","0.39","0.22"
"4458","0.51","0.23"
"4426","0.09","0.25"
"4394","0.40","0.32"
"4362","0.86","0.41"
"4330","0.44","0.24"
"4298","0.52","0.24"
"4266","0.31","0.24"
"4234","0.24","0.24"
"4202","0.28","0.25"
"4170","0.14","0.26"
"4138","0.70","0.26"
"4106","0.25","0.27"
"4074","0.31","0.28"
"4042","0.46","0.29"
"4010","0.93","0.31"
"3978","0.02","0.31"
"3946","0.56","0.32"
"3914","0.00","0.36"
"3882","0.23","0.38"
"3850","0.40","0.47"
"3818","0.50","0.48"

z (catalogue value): 0.269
